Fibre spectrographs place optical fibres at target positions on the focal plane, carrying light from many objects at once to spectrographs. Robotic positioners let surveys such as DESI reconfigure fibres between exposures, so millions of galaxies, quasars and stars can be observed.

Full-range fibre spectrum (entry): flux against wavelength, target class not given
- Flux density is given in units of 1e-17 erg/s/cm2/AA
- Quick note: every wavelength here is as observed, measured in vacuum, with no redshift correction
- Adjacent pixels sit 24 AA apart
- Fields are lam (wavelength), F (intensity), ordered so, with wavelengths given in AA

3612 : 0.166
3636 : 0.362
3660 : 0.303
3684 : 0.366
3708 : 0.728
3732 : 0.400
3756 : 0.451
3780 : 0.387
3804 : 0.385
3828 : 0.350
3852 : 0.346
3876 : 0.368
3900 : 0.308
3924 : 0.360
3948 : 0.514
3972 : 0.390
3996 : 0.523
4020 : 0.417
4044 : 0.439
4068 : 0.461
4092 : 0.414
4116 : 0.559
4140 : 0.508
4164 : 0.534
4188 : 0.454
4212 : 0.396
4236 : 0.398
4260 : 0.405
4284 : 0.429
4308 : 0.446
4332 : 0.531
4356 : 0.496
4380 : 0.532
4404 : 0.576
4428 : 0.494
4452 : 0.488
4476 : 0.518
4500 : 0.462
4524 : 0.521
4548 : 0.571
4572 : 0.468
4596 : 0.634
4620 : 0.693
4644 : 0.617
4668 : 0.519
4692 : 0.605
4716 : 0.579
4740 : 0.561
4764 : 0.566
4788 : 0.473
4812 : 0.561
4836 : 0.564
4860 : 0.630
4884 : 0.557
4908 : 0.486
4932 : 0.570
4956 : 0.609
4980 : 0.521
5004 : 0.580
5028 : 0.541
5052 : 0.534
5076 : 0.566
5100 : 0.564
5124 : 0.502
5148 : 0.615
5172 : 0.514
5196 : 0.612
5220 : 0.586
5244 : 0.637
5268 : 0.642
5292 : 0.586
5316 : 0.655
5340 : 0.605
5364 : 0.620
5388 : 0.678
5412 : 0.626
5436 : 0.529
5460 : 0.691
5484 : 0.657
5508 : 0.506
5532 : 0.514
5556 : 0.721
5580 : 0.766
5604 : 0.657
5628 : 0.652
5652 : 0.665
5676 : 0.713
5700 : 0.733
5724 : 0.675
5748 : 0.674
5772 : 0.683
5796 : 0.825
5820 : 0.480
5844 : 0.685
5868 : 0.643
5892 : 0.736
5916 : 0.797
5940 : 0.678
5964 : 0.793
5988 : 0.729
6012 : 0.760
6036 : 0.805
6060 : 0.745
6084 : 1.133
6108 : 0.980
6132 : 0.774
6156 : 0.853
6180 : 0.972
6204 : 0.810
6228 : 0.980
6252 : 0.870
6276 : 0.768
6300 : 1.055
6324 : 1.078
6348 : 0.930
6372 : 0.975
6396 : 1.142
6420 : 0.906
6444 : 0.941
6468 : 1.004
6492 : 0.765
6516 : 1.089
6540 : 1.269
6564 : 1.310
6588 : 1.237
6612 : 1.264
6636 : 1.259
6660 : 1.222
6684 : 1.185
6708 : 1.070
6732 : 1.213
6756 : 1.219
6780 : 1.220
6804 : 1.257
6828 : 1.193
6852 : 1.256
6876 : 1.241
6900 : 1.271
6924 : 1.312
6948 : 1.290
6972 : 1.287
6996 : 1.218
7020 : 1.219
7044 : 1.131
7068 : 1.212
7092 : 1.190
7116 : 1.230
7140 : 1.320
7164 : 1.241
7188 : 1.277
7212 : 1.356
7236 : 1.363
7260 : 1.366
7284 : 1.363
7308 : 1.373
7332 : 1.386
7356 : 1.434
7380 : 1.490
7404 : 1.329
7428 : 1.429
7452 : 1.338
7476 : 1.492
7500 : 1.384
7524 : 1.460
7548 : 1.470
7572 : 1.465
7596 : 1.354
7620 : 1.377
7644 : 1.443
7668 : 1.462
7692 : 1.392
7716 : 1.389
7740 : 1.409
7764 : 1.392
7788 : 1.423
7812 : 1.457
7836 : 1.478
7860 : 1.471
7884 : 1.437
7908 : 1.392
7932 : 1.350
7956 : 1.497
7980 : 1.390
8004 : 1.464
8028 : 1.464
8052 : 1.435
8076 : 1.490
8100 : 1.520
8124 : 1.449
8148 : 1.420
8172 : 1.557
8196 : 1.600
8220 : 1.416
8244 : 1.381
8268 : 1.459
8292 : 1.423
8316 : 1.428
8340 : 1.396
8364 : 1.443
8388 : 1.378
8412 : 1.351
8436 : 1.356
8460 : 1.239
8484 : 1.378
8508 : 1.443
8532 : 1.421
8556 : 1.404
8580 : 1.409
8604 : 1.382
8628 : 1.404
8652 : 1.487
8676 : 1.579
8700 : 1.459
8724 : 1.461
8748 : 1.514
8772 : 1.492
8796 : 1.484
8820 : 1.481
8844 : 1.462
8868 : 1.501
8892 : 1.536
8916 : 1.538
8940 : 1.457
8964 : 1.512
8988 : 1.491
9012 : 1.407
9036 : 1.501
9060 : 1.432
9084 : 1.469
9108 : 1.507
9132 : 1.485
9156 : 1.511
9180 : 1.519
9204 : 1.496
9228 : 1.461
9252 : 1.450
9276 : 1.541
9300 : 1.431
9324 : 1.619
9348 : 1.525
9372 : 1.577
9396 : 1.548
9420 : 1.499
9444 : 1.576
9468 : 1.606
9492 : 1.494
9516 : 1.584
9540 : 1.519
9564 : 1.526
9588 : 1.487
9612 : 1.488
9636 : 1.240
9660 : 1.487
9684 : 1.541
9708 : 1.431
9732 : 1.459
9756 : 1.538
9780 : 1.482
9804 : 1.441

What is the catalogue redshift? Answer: 0.634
